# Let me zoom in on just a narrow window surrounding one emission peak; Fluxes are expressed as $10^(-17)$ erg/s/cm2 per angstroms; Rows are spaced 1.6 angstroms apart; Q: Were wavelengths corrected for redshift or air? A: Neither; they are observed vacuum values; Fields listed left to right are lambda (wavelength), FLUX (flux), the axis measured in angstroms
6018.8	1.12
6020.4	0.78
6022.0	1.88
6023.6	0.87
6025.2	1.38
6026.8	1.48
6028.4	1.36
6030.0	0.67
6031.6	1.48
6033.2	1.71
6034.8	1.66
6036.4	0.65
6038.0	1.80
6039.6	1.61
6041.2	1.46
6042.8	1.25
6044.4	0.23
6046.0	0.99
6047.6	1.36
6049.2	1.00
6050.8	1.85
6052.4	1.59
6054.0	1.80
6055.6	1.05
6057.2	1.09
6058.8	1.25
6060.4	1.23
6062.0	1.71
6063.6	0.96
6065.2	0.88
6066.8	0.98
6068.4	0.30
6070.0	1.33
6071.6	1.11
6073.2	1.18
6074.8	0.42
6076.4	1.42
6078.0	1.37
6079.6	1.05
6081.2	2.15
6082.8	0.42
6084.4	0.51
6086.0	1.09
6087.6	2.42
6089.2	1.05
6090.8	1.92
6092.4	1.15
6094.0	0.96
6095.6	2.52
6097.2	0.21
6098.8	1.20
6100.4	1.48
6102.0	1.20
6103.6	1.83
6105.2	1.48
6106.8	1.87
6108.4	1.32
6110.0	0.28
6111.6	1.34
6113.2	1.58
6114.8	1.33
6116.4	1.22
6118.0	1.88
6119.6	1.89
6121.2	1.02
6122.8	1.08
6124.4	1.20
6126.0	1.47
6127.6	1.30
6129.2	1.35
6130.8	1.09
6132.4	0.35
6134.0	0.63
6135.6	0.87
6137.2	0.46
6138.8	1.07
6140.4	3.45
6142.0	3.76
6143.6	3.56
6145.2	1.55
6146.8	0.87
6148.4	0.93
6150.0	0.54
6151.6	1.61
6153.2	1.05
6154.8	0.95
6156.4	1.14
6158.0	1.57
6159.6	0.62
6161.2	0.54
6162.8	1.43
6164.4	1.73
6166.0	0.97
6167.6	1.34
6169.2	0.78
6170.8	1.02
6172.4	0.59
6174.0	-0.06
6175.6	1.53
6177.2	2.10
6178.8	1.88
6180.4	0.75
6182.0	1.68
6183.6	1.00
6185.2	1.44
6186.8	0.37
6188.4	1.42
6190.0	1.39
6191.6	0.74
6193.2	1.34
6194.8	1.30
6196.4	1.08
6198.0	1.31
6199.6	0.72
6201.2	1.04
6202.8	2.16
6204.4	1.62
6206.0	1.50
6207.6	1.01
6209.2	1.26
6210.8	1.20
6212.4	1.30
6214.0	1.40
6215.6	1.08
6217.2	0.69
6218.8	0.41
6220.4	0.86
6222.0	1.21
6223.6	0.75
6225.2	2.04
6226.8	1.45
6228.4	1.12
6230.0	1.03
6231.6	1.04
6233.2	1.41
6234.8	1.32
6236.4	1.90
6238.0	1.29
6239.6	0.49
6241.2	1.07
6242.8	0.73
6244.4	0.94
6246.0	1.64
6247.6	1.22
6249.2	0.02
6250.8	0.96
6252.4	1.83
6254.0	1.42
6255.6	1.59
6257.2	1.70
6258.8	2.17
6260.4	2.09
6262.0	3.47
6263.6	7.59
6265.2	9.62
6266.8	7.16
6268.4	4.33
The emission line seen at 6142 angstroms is H-beta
